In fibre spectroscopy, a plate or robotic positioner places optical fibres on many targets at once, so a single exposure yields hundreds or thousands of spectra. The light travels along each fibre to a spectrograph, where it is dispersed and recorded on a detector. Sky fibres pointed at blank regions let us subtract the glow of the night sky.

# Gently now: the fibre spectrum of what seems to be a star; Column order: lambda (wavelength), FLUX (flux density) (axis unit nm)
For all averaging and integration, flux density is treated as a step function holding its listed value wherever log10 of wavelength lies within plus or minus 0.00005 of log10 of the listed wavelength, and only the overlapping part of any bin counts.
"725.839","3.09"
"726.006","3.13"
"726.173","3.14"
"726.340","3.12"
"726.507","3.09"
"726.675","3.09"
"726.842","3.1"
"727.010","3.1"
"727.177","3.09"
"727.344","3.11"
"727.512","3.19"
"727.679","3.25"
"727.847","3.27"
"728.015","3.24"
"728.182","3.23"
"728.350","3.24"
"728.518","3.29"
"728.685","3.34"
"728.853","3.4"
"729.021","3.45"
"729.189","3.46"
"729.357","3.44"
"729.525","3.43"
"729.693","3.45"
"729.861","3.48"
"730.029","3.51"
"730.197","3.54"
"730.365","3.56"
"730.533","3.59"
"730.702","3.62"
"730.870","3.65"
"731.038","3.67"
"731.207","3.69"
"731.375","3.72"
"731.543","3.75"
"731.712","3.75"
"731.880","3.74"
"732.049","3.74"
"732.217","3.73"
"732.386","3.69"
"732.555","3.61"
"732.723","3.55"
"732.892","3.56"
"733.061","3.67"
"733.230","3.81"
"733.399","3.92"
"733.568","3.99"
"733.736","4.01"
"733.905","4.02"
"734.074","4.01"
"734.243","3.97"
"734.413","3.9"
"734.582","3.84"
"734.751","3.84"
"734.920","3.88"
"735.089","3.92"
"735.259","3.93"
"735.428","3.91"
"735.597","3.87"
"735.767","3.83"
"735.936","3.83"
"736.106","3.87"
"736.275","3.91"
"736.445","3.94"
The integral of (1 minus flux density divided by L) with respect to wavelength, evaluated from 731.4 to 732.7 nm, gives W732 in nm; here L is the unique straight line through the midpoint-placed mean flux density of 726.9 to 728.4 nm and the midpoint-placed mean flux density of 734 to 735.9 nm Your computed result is -0.034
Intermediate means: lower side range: 3.19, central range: 3.71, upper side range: 3.9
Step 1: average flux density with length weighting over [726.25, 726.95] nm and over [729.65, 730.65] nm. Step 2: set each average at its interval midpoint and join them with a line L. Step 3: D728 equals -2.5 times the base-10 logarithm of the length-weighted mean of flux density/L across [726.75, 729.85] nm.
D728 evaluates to 0.01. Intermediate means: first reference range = 3.1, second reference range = 3.53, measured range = 3.29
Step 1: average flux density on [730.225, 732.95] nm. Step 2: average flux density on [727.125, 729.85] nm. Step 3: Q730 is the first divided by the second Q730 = 1.11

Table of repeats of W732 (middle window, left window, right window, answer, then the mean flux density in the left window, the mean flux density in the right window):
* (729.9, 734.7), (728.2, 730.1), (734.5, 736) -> -0.127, 3.4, 3.87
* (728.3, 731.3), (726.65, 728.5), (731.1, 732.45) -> -0.021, 3.18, 3.73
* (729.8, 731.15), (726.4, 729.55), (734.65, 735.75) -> -0.043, 3.25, 3.89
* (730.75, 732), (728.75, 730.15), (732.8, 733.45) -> -0.040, 3.45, 3.72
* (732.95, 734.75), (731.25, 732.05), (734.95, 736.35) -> -0.041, 3.74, 3.88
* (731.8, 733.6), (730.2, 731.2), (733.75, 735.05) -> 0.030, 3.62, 3.93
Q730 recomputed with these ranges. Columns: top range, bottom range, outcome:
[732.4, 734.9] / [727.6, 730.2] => 1.14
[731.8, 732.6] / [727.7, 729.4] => 1.11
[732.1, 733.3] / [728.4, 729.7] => 1.08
